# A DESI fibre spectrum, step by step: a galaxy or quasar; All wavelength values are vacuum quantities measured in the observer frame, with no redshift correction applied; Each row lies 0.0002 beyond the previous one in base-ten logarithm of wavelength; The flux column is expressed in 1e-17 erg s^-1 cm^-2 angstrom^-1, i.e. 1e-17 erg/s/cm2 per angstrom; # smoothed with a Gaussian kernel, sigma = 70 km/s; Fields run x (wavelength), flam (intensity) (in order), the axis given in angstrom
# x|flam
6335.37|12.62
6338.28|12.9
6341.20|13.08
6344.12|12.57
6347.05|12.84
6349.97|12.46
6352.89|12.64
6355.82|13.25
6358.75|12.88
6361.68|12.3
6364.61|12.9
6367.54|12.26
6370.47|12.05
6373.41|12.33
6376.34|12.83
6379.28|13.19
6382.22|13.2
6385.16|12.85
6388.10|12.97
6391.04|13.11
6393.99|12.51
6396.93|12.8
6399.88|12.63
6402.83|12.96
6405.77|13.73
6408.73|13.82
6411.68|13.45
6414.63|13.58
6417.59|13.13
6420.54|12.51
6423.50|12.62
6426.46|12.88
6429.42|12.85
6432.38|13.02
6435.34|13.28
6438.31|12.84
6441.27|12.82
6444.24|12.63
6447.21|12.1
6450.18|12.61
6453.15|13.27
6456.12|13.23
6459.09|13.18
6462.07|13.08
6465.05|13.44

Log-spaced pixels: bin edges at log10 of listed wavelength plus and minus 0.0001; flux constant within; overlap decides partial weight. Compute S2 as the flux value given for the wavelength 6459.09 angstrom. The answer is 13.18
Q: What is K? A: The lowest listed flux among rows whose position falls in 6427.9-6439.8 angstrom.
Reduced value 12.84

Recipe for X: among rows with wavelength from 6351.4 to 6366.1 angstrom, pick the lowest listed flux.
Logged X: 12.3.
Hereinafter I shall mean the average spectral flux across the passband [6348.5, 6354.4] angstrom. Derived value 12.6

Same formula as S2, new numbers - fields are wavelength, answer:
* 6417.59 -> 13.13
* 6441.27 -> 12.82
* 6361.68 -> 12.3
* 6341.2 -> 13.08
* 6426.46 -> 12.88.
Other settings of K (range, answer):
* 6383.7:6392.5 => 12.85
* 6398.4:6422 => 12.51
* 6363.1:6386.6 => 12.05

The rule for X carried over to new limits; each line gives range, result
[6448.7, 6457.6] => 12.61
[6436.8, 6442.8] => 12.82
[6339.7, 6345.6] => 12.57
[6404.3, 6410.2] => 13.73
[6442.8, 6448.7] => 12.1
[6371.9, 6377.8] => 12.33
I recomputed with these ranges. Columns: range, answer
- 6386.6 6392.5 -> 13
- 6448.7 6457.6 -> 13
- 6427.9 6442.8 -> 13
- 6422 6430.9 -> 12.8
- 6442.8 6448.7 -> 12.4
